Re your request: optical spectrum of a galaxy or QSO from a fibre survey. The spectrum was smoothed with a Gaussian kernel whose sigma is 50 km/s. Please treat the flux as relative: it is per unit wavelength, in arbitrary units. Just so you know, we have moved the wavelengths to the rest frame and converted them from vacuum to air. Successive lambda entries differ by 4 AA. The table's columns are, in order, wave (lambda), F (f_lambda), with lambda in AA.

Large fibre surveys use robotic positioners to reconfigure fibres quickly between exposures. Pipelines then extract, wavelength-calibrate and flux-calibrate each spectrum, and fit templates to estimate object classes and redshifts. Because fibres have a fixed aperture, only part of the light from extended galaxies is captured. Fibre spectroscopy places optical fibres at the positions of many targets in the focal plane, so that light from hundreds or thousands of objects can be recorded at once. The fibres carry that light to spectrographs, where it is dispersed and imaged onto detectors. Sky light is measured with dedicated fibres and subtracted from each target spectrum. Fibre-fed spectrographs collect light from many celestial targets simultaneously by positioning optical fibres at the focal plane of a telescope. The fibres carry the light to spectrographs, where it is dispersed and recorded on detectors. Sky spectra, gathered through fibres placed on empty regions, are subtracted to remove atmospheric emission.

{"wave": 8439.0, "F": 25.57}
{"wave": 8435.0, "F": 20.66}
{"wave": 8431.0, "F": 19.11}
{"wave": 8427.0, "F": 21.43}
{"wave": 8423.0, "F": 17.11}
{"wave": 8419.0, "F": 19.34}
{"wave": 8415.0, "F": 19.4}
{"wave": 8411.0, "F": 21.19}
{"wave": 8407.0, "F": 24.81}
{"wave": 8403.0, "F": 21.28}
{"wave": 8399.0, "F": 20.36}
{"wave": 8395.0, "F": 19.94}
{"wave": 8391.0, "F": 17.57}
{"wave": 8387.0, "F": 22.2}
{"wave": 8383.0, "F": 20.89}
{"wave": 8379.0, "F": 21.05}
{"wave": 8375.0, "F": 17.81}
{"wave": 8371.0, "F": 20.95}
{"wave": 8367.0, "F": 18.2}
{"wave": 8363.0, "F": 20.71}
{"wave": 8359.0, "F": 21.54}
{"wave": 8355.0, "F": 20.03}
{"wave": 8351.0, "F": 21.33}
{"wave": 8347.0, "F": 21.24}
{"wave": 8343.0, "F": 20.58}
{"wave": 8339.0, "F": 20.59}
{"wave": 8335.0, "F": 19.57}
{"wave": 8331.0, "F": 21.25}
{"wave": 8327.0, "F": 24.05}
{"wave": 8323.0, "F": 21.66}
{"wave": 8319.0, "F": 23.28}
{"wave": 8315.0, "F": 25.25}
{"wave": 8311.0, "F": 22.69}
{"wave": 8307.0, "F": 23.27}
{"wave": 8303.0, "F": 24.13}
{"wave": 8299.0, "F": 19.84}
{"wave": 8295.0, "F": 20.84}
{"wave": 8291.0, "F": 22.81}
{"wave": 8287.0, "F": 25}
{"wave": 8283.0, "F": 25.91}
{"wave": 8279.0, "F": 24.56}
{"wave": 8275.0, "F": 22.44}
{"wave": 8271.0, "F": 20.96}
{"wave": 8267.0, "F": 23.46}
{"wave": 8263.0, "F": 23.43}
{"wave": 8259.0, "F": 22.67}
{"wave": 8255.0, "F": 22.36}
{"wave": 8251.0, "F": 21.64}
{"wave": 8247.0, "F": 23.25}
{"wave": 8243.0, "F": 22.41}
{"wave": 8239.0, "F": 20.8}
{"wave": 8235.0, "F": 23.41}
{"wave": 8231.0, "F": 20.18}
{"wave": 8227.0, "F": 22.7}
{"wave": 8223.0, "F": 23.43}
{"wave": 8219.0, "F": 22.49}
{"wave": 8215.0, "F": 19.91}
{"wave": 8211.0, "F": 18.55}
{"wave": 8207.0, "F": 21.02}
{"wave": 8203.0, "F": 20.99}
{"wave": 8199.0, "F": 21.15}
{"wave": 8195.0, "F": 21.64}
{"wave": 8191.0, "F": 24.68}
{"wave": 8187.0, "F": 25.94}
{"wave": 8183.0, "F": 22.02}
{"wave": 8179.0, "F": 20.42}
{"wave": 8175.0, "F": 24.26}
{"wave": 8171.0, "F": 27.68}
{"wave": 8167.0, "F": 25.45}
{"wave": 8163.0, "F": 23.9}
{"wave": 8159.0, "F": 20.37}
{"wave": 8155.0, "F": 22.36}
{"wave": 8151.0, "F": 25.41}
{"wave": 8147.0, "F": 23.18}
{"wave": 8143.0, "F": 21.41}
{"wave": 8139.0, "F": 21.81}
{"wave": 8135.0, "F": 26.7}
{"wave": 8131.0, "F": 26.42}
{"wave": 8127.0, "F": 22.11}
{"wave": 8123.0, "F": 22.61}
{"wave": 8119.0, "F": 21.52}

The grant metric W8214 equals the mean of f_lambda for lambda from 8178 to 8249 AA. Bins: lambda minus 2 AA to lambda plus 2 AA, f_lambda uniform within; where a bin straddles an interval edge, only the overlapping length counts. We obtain 22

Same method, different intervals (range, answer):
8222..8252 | 22.2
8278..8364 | 22.3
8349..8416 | 20.6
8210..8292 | 22.5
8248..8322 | 23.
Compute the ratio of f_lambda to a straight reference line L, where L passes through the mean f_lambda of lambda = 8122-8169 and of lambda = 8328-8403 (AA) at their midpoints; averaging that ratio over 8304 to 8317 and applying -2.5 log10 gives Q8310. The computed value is -0.125 mag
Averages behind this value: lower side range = 23.5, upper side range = 20.4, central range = 23.8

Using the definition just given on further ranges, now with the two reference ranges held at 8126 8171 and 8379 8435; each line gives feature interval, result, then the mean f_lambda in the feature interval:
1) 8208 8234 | 0.08 mag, 21.3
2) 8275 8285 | -0.12 mag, 24.7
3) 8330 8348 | 0.04 mag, 20.6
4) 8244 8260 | 0.00 mag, 22.5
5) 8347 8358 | 0.01 mag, 20.9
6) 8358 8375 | 0.05 mag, 20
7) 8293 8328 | -0.05 mag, 22.7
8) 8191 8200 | 0.05 mag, 22.2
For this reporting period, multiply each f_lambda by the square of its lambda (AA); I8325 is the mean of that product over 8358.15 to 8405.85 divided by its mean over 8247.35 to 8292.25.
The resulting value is 0.90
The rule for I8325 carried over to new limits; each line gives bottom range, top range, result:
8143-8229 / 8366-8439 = 0.94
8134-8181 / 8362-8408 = 0.92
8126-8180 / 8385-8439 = 0.92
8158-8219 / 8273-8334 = 1.05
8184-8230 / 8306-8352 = 1.03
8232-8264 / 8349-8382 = 0.93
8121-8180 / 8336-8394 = 0.90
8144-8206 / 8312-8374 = 0.96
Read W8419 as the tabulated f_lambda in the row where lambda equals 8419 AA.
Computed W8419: 19.34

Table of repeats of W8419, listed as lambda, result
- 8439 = 25.57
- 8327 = 24.05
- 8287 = 25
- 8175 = 24.26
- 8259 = 22.67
